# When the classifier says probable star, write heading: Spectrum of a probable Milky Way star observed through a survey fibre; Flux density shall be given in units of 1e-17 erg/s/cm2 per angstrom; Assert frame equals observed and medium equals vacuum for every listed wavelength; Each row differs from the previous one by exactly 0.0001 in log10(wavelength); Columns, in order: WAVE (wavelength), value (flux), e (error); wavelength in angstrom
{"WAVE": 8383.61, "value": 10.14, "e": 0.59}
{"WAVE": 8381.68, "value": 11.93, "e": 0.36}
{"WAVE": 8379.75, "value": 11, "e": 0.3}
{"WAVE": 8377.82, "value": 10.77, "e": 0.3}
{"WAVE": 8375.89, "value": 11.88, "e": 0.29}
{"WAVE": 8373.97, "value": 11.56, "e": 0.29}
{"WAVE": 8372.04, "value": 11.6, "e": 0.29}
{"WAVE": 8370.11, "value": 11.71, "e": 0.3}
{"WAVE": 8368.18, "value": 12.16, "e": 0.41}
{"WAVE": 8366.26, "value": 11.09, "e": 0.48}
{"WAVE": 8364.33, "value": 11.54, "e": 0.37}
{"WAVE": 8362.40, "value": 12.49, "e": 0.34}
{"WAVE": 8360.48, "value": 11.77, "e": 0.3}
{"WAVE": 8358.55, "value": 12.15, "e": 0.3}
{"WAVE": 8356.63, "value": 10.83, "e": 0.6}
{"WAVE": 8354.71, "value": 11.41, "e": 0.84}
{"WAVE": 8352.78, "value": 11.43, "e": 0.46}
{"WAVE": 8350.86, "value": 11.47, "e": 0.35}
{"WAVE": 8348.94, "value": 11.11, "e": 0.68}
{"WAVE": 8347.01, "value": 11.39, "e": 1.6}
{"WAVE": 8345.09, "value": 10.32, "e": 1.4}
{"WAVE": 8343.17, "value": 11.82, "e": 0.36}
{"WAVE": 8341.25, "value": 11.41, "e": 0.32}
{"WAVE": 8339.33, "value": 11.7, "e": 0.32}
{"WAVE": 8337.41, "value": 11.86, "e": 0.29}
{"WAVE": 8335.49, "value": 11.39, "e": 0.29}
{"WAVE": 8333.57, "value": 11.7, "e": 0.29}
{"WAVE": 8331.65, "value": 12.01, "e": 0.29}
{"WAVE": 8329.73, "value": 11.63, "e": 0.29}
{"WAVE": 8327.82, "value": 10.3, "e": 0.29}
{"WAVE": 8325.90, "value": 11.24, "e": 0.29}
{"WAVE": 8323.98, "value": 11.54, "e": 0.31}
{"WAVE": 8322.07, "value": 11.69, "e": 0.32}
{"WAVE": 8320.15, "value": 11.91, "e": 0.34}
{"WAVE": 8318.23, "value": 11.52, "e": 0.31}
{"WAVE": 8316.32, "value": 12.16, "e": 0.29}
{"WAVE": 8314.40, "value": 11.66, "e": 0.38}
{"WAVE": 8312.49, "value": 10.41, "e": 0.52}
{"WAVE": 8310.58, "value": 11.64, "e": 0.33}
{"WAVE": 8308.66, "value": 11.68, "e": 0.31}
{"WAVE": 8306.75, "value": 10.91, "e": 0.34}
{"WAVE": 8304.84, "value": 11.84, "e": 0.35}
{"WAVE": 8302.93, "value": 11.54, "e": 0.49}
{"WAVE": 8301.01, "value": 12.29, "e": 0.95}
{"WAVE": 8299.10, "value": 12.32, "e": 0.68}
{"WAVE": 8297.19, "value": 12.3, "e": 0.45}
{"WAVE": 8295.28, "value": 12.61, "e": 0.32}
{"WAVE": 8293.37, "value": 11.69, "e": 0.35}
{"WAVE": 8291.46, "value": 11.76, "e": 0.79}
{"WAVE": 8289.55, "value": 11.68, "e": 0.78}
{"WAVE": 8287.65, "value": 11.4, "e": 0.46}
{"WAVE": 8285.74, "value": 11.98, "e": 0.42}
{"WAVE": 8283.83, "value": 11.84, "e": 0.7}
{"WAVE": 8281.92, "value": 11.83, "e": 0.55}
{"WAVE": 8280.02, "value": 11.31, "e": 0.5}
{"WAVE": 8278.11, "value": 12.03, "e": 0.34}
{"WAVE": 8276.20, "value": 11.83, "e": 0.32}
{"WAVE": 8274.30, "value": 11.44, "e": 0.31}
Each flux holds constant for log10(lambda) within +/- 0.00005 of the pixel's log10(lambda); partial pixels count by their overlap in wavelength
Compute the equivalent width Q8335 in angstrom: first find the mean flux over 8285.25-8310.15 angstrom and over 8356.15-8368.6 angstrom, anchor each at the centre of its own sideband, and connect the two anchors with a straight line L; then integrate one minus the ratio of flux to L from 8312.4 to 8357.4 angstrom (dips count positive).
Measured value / 1.32 angstrom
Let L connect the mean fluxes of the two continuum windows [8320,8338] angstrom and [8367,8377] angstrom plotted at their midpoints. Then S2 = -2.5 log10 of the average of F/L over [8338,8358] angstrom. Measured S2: 0.028 mag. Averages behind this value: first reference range 11.5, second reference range 11.8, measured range 11.3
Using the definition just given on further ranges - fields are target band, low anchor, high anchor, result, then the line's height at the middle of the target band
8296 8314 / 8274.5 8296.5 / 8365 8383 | 0.01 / 11.7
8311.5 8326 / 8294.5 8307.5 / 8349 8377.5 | 0.03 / 11.9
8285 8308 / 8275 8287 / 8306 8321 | -0.02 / 11.6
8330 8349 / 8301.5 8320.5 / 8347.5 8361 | 0.00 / 11.5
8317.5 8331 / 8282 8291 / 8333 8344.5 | 0.02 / 11.6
